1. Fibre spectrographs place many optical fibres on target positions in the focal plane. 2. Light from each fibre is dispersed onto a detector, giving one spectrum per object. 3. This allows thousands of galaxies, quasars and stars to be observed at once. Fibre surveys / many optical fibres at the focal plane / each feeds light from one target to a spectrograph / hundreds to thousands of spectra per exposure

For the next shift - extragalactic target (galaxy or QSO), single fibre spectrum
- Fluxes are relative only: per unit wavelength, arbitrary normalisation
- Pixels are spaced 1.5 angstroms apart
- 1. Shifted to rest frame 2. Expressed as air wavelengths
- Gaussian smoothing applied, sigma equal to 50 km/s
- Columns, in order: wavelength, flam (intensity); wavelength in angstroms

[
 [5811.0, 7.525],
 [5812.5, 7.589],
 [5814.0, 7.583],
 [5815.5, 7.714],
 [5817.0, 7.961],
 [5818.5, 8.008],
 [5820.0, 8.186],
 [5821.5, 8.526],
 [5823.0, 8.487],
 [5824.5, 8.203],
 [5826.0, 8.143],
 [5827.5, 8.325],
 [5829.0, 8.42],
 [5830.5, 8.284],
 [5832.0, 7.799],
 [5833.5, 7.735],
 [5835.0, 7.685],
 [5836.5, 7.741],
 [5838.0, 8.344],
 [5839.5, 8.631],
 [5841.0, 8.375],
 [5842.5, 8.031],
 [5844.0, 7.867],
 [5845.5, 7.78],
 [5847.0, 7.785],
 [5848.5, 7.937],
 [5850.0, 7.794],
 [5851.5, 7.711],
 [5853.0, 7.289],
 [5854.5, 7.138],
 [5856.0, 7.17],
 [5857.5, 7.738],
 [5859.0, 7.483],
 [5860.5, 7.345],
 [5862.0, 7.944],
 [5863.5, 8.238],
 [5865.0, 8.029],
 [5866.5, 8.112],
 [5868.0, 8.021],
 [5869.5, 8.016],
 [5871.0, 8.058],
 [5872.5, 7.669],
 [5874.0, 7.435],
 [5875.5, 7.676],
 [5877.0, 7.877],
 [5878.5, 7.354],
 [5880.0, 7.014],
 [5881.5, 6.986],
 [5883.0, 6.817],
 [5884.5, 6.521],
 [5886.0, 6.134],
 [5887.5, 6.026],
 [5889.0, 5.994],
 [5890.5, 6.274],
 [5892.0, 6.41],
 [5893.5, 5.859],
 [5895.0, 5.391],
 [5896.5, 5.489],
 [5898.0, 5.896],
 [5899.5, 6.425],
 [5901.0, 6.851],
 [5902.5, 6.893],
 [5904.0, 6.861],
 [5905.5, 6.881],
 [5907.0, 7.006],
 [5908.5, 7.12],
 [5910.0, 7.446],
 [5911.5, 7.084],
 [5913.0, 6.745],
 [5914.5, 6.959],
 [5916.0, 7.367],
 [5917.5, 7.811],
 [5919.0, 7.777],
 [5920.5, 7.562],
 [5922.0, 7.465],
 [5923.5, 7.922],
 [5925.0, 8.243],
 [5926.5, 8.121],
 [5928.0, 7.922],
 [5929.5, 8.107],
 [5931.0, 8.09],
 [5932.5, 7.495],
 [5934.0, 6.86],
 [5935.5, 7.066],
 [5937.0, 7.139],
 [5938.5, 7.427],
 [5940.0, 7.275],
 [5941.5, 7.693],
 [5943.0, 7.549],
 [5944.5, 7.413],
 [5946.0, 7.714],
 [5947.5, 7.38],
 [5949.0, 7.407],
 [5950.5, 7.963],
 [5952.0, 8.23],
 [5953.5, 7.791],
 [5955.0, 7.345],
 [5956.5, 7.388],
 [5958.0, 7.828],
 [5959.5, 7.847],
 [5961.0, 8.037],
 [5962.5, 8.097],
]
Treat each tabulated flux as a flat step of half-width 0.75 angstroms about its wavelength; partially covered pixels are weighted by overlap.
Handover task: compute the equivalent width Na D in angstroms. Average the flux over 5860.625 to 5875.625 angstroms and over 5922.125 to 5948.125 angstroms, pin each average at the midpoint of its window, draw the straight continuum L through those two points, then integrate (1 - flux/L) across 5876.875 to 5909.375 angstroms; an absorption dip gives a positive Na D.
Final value 5.3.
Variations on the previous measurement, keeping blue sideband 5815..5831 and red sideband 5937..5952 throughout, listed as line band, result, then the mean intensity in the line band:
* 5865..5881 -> 0.4 angstroms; 7.73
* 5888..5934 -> 4.1 angstroms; 7.04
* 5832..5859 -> 1.0 angstroms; 7.8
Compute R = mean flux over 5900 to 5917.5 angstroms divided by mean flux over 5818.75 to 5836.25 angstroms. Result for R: 0.9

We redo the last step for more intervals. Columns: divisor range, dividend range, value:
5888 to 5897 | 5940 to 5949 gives 1.27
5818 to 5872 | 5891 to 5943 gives 0.90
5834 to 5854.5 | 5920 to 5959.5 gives 0.97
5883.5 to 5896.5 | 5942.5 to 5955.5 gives 1.26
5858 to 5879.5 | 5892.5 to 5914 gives 0.84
